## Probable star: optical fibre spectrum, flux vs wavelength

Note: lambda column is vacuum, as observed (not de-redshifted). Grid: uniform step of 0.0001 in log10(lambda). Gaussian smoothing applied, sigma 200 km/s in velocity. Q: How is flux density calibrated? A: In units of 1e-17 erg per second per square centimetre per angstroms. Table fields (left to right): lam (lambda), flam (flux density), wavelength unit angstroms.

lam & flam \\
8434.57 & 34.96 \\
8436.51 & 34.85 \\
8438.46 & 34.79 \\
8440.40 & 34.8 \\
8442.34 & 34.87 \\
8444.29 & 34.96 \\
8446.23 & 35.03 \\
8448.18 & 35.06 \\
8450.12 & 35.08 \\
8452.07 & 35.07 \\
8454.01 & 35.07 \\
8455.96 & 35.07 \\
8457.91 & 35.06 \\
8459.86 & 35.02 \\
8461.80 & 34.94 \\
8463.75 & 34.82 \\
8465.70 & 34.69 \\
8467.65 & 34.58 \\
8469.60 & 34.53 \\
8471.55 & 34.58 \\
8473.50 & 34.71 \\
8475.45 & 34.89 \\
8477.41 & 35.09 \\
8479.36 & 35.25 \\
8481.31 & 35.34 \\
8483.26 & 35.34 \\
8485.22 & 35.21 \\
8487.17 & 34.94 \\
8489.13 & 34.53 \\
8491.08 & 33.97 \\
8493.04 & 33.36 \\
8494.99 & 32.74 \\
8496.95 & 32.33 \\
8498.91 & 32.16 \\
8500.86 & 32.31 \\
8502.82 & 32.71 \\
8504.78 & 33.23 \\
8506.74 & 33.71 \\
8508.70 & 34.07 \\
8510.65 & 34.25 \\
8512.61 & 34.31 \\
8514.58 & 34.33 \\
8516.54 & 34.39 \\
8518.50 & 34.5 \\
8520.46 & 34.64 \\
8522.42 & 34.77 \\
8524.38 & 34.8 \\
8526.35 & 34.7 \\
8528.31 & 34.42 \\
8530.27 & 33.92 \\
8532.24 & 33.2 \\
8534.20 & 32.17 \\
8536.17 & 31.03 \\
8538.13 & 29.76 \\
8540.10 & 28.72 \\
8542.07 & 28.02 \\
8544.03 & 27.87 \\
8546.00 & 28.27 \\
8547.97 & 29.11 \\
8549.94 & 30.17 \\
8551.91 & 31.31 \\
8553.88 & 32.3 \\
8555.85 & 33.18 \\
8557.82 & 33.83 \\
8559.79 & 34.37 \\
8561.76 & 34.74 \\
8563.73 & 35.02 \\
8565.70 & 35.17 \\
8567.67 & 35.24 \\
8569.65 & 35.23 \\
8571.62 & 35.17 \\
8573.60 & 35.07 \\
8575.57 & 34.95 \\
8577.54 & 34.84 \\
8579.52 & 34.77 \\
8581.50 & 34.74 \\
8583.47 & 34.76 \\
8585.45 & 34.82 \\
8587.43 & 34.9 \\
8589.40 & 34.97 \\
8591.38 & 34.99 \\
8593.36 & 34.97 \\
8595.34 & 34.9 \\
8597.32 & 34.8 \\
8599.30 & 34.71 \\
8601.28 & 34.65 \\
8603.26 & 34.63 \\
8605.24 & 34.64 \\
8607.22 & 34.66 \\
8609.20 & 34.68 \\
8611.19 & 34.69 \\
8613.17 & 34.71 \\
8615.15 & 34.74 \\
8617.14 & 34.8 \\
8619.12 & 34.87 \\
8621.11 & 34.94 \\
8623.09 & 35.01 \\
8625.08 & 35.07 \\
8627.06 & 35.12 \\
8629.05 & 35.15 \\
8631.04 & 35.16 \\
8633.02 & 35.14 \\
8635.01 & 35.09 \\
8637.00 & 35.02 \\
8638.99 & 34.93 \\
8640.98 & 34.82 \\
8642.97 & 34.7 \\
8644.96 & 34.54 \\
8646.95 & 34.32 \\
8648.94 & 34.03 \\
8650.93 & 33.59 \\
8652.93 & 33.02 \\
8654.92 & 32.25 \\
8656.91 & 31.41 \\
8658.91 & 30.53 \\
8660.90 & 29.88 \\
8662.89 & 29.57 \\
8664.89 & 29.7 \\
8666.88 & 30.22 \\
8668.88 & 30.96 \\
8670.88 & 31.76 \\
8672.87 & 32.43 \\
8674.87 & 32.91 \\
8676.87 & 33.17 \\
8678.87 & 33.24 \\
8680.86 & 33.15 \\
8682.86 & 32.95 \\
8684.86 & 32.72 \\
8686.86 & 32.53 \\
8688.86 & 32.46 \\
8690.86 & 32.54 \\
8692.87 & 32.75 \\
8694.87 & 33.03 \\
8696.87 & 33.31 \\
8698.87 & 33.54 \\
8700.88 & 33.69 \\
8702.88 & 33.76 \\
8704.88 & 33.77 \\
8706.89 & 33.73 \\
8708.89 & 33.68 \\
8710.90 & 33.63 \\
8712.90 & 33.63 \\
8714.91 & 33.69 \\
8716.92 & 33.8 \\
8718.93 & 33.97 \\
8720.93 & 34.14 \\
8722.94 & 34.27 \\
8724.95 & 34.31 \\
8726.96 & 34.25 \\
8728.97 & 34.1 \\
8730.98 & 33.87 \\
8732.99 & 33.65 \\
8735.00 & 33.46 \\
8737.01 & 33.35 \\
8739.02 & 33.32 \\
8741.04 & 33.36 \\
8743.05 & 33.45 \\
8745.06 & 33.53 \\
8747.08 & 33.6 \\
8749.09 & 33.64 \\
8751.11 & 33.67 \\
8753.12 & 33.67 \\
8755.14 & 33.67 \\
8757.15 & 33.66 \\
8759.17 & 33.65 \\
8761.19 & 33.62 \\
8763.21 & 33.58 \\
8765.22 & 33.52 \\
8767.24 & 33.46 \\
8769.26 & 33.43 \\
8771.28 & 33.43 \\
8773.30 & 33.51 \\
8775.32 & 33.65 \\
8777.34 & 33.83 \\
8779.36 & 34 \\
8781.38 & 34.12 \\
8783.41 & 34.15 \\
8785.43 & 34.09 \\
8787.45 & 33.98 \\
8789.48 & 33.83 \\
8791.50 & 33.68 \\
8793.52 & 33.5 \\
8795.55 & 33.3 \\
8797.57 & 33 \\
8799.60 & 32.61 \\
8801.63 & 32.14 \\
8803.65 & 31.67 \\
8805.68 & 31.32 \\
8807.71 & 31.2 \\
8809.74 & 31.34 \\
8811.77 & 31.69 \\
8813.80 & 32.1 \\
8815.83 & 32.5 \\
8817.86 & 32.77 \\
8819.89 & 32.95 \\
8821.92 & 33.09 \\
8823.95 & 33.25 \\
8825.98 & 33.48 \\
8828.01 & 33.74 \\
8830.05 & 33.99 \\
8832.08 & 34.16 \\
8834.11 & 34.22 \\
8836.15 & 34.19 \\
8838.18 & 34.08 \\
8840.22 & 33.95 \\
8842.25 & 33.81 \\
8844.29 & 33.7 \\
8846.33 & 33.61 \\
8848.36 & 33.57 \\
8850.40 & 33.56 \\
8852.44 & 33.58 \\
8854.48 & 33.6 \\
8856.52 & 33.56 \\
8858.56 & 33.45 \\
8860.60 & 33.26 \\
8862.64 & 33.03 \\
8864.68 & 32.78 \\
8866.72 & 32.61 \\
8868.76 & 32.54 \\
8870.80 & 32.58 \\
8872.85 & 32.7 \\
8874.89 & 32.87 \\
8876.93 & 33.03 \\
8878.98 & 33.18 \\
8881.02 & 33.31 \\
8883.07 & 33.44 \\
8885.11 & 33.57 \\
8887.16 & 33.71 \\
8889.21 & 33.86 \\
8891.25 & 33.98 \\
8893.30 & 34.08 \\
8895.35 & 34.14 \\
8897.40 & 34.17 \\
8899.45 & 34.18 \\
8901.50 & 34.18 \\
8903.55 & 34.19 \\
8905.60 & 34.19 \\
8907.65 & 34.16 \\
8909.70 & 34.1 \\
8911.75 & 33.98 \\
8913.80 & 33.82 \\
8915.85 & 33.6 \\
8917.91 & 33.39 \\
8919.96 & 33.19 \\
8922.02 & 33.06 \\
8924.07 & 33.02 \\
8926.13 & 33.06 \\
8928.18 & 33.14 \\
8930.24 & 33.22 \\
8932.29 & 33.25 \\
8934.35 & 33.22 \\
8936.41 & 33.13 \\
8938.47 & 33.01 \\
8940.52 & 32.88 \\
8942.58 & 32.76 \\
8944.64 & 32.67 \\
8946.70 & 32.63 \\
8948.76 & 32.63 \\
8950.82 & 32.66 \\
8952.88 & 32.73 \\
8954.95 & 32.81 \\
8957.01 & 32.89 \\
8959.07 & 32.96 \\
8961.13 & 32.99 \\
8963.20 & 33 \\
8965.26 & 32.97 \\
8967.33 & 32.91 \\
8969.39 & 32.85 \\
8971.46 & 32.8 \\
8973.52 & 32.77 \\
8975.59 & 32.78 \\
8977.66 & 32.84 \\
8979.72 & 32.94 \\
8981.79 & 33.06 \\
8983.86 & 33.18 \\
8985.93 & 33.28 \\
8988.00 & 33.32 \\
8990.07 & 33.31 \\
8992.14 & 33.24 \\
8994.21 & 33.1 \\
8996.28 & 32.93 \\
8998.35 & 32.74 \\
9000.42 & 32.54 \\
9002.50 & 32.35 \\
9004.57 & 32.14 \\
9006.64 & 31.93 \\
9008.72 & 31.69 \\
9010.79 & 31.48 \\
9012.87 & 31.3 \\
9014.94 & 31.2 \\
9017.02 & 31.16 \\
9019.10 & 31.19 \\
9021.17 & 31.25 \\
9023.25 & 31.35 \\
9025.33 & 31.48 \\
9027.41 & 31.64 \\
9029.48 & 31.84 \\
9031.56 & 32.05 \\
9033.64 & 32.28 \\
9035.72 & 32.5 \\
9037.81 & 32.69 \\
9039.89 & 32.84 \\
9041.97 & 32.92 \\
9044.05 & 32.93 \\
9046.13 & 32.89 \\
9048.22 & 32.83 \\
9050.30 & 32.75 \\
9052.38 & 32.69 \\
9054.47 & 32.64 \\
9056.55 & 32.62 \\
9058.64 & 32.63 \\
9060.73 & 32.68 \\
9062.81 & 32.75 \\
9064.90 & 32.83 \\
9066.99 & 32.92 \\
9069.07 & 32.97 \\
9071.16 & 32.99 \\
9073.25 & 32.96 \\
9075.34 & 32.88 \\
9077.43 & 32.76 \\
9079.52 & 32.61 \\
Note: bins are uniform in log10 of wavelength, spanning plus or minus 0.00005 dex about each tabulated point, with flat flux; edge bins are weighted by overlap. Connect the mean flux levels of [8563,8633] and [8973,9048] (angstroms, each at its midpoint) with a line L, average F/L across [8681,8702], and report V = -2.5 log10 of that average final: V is 0.04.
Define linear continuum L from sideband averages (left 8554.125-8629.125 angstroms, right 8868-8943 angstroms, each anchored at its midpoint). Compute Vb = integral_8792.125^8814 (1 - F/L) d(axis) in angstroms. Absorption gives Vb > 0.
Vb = 1.09 angstroms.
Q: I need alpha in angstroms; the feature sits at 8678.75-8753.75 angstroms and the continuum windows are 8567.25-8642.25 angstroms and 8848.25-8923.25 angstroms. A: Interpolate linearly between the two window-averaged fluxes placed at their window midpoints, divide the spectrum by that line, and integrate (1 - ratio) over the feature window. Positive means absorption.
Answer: 1.8 angstroms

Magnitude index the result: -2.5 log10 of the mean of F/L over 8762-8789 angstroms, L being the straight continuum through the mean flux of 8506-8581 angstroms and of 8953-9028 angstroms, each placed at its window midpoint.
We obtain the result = -0.03 mag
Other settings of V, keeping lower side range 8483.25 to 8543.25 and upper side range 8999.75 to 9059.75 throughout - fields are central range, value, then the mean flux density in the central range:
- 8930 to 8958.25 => -0.02 mag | 32.9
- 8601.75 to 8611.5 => -0.05 mag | 34.7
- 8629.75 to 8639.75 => -0.07 mag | 35.1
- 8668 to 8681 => 0.01 mag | 32.5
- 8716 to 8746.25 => -0.03 mag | 33.8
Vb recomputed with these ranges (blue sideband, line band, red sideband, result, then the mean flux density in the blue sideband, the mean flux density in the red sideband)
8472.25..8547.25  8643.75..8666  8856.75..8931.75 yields 0.83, 33.2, 33.5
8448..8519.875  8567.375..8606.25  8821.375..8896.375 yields -0.87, 34.4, 33.5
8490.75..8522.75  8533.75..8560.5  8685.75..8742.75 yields 2.34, 33.6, 33.6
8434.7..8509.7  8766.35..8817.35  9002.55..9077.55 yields 0.34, 34.4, 32.3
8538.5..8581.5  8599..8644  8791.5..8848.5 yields -2.83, 32.7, 33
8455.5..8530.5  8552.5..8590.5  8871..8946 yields -0.50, 34.3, 33.5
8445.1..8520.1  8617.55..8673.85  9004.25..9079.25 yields 0.72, 34.4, 32.3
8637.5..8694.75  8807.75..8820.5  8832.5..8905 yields 0.45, 32.6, 33.6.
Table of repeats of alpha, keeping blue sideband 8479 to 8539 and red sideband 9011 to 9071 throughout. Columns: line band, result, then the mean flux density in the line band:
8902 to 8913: -0.5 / 34.1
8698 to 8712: -0.2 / 33.7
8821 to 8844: -0.7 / 33.8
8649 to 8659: 0.3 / 32.5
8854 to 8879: -0.2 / 33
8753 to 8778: -0.4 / 33.6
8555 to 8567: -0.3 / 34.4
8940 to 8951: -0.1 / 32.7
